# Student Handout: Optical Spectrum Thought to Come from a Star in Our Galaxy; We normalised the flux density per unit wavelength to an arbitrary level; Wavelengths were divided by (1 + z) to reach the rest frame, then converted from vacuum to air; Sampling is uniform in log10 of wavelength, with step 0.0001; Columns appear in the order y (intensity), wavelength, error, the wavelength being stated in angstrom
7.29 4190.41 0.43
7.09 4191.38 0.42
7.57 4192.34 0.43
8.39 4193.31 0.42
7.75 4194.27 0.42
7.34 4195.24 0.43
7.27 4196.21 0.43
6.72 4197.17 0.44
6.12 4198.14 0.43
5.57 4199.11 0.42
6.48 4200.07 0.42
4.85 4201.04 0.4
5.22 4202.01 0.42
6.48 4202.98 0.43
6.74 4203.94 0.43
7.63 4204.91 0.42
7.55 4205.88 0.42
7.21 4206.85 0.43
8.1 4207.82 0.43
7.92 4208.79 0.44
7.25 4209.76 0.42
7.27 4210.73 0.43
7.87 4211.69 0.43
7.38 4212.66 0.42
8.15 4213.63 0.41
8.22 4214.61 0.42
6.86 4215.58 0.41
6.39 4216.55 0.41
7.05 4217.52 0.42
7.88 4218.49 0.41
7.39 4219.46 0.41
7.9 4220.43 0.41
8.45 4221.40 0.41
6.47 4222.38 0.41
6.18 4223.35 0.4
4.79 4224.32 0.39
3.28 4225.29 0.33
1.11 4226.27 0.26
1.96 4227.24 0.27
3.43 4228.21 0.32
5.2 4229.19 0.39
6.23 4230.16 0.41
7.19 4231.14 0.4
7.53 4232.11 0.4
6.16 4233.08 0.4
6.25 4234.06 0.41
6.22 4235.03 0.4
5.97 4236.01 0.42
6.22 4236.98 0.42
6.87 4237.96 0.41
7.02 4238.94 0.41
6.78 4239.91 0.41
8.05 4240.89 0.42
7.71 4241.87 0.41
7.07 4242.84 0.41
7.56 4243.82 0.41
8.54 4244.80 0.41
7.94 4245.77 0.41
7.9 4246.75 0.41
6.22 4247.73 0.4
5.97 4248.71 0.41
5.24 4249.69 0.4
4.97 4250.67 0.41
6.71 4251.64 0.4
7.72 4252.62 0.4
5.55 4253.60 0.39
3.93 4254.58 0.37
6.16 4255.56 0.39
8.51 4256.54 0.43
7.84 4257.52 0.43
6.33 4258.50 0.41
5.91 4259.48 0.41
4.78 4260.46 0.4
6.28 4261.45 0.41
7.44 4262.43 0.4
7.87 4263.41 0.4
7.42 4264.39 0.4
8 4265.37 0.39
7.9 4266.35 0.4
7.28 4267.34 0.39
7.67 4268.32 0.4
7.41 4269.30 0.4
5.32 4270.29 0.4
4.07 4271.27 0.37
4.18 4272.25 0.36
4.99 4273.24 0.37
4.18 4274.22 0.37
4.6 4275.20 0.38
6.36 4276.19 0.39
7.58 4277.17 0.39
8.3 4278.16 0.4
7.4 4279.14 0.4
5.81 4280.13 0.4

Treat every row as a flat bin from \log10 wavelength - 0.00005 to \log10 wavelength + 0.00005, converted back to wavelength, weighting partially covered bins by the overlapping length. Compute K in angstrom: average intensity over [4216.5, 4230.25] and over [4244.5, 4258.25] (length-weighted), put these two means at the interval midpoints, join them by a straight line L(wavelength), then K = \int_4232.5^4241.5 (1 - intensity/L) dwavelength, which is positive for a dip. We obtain -0.8 angstrom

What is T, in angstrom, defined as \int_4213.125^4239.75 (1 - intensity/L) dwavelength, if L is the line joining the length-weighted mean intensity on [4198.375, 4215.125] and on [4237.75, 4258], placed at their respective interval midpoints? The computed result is 3.0 angstrom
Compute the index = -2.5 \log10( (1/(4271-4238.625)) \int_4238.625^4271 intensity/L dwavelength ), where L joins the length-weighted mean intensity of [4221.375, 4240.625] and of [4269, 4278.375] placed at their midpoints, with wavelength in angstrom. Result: -0.220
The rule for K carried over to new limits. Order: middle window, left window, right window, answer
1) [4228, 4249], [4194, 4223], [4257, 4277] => -0.27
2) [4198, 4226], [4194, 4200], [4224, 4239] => -3.29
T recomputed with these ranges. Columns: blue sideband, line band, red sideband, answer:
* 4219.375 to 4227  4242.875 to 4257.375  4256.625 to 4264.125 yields -0.6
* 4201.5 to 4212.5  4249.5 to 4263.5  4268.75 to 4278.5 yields -0.6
